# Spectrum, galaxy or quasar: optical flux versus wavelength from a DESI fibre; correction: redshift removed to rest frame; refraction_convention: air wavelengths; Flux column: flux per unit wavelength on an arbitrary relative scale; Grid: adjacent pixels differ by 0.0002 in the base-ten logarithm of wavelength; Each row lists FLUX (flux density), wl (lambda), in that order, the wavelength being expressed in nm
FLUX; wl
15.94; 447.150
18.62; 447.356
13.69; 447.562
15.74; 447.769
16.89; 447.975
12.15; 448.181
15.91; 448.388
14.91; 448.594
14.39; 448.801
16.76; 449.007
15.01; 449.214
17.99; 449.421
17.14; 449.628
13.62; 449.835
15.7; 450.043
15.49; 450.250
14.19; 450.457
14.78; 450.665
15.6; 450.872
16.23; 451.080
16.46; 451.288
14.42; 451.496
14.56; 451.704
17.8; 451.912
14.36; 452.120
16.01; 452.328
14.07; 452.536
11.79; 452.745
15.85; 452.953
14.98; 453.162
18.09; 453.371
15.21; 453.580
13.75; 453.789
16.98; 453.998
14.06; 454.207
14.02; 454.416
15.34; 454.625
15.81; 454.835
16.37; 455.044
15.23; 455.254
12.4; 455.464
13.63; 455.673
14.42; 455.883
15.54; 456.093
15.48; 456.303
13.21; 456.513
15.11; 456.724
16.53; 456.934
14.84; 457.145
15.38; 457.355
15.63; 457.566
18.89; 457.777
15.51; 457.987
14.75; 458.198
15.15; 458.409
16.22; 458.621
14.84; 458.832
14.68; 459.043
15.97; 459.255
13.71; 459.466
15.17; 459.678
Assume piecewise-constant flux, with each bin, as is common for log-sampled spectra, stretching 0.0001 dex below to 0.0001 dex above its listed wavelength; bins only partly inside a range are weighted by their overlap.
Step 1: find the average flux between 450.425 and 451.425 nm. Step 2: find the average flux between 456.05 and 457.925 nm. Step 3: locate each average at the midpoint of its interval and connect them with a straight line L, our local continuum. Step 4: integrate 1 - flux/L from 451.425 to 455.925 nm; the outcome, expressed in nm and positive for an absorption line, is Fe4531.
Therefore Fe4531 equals 0.17 nm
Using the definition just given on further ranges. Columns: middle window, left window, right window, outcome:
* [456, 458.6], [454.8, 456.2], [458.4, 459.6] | -0.11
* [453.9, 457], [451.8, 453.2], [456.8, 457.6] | 0.09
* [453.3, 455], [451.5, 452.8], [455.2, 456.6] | -0.10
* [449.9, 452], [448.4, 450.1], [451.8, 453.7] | 0.01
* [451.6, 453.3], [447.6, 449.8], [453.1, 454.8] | 0.04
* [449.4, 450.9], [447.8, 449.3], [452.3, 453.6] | -0.03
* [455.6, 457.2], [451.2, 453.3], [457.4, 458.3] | 0.10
